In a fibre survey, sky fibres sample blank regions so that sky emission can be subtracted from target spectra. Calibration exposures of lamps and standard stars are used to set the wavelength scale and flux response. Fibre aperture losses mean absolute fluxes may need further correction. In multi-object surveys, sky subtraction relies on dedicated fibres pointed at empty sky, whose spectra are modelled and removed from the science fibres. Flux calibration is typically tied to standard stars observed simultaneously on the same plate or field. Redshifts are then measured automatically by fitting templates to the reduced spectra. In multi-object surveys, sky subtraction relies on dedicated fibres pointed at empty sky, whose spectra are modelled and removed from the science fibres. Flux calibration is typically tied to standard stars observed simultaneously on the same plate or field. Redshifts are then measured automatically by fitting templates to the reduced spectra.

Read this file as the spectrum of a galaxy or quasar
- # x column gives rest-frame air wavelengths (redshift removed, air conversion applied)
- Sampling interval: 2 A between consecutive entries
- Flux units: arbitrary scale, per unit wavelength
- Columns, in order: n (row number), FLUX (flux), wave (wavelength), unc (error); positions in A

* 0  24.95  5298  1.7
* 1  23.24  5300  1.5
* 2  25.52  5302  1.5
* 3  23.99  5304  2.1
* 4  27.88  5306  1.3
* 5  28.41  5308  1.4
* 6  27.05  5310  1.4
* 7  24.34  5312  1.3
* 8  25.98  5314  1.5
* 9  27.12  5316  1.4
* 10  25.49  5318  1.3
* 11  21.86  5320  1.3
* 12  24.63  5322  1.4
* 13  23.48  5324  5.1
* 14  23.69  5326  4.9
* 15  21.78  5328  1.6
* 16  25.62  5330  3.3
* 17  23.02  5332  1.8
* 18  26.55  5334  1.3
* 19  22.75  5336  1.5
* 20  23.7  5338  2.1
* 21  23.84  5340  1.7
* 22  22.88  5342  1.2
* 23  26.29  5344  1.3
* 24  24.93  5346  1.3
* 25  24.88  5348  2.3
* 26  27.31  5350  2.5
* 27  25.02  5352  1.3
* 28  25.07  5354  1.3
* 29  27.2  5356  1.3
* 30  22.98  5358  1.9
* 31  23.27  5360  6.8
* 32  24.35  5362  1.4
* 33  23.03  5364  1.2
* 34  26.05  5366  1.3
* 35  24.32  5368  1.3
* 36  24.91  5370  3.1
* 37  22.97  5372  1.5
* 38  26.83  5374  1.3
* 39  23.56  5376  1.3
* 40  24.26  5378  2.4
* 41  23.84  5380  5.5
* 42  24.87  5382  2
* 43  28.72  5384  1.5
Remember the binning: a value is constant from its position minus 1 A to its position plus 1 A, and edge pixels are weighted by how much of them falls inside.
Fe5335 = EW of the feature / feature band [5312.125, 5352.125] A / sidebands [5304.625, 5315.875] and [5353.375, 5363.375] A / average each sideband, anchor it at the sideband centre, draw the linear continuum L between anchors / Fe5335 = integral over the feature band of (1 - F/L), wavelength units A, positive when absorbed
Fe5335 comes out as 1.8 A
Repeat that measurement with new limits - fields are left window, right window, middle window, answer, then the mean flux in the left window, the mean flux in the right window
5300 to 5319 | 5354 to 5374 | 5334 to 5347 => 0.5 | 26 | 24.5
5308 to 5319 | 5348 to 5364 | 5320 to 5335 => 1.1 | 26.2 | 24.9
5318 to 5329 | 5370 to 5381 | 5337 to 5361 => -1.0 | 23.3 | 24.3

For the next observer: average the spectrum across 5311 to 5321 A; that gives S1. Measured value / 25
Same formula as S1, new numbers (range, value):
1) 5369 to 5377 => 24.6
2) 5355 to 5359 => 25.1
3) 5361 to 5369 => 24.4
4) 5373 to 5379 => 24.9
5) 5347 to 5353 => 25.7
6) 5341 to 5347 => 24.7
